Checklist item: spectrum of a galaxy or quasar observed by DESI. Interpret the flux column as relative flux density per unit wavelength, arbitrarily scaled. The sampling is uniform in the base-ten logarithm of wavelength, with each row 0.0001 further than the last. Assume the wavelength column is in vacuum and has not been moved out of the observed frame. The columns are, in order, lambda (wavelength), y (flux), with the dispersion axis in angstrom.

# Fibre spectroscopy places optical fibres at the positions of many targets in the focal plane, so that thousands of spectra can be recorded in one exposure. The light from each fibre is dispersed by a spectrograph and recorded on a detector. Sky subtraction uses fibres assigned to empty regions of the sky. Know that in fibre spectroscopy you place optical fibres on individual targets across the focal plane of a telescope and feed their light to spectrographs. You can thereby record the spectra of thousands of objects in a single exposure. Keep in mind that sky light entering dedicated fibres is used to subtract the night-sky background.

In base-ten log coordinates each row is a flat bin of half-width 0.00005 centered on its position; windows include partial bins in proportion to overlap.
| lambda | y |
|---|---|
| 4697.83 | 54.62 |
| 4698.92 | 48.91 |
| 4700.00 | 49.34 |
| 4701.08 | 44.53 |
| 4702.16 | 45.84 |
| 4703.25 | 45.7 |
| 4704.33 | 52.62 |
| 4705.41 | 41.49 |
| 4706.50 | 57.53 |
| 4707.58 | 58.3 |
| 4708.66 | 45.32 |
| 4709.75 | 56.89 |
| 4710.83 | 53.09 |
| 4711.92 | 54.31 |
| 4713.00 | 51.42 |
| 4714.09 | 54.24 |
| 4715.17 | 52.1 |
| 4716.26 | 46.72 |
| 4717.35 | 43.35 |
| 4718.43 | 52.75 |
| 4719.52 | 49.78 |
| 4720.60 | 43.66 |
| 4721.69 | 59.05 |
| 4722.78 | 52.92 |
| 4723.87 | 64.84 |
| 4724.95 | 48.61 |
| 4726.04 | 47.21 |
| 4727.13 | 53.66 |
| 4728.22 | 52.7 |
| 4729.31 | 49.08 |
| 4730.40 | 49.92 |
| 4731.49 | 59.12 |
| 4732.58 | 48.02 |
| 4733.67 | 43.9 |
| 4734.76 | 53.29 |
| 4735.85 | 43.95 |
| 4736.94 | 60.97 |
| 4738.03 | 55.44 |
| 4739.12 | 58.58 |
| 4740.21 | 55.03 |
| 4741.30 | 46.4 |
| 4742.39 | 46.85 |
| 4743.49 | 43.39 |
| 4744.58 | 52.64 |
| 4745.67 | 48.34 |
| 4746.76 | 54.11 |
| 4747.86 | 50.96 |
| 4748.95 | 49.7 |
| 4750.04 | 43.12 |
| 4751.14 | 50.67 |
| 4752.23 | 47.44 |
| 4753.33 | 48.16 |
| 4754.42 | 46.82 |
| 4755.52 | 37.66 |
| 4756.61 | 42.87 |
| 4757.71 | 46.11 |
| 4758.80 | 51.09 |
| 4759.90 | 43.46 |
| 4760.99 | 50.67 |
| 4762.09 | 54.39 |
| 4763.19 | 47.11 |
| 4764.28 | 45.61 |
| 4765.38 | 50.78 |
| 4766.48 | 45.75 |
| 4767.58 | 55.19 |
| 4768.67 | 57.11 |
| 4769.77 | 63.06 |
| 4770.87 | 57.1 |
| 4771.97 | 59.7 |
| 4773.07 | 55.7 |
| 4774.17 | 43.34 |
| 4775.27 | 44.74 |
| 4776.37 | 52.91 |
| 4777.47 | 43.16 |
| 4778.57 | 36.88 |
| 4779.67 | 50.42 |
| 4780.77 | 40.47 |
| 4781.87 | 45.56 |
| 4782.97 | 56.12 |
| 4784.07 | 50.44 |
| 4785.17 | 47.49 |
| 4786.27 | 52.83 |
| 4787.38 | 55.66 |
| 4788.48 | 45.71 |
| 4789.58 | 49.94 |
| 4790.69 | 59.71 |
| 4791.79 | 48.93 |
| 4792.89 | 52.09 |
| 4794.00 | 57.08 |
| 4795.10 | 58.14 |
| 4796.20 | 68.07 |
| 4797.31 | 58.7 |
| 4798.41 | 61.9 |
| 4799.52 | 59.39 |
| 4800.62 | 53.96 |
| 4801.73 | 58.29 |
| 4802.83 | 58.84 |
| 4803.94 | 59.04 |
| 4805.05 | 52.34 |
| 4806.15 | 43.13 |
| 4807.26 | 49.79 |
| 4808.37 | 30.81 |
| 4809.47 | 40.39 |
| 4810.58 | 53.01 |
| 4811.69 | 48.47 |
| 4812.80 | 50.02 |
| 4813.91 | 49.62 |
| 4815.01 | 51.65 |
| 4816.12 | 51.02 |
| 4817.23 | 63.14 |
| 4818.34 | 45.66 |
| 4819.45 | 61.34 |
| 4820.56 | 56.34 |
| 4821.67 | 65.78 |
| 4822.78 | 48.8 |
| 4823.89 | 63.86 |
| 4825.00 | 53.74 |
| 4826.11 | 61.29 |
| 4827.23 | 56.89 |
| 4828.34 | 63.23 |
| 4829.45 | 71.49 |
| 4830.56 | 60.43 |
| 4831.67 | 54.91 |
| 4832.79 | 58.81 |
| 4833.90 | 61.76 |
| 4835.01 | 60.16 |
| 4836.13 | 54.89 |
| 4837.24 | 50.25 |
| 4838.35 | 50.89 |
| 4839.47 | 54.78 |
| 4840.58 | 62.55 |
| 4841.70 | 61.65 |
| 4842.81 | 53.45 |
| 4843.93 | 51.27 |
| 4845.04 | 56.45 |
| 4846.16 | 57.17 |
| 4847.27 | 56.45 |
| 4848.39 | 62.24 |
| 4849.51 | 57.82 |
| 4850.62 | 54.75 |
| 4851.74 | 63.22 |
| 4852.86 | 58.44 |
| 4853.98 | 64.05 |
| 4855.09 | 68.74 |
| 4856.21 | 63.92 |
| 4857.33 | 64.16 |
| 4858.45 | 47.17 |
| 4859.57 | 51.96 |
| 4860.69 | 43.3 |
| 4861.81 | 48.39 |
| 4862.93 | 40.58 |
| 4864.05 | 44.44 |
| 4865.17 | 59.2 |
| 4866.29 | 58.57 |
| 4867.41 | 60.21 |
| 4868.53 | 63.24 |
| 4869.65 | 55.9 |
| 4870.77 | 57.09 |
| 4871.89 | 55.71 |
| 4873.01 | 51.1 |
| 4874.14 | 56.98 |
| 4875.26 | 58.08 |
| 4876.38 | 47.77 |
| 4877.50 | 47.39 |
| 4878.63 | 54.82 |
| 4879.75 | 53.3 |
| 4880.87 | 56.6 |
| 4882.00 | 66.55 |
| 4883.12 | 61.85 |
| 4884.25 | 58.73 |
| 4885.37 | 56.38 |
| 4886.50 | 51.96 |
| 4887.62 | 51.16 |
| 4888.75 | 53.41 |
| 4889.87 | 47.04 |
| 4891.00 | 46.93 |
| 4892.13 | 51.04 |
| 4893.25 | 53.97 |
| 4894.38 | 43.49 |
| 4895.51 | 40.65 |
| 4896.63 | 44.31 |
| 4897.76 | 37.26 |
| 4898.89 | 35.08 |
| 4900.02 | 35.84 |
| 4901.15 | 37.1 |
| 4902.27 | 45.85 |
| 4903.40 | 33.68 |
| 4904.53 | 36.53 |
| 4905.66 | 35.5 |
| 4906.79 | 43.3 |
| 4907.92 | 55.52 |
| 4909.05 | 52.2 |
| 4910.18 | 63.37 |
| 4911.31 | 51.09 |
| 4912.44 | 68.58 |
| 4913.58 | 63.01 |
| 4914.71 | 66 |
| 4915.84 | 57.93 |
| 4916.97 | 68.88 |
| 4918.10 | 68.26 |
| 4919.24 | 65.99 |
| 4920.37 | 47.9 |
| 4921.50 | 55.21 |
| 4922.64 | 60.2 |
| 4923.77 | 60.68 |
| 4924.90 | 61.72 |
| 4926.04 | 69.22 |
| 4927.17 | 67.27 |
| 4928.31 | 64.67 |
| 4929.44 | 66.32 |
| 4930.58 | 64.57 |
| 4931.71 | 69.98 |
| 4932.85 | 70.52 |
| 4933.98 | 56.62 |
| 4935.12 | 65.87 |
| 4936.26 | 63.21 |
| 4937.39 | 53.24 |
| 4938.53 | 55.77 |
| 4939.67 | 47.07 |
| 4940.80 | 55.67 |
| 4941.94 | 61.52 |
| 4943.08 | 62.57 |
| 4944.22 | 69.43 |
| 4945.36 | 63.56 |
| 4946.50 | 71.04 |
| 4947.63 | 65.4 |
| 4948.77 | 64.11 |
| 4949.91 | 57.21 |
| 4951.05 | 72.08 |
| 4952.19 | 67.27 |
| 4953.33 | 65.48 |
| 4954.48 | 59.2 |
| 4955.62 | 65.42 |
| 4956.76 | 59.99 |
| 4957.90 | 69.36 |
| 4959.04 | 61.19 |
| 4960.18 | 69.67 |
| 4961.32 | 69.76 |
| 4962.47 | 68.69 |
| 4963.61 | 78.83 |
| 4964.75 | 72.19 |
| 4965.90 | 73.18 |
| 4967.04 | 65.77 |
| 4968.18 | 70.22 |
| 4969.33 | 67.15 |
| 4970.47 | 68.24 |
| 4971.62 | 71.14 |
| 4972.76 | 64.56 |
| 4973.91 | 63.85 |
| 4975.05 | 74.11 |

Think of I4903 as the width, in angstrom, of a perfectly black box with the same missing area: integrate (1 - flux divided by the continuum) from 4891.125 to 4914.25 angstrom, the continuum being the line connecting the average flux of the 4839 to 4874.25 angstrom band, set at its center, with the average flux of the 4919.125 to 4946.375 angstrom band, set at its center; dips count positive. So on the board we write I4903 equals 5.11 angstrom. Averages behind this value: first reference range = 56.4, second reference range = 61.7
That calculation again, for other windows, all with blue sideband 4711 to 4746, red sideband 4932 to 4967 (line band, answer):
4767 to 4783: 1.0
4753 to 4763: 1.2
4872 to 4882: 1.0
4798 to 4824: 1.5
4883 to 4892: 1.2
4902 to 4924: 2.6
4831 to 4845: 0.4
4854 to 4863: 0.6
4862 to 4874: 1.0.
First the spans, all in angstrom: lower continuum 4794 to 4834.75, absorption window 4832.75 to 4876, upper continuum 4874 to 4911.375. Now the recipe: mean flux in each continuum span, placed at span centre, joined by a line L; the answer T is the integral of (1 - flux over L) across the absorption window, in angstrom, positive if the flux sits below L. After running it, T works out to -3.4 angstrom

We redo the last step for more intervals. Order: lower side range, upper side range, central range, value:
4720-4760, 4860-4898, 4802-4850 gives -3.49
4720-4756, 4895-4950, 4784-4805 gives -1.29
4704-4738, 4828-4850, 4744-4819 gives 5.61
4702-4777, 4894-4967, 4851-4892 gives 0.92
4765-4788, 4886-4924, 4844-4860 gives -2.56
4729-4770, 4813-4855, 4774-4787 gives 1.35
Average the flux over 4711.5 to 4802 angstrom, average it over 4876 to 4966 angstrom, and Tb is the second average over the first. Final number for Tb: 1.1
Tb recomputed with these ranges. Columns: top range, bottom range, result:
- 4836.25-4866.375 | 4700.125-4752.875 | 1.10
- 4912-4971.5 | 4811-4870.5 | 1.14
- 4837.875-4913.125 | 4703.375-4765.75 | 1.05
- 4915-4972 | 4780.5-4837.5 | 1.18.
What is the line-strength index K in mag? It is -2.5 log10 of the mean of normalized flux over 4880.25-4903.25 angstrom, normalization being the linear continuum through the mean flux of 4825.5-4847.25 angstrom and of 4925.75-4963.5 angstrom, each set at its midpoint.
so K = 0.25 mag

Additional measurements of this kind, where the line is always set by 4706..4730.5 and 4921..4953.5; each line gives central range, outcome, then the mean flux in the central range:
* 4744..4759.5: 0.13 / 47.8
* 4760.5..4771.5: 0.04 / 52.7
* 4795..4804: -0.07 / 59.7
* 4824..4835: -0.05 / 60.4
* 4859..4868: 0.17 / 50.9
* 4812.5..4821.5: 0.05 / 54.2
